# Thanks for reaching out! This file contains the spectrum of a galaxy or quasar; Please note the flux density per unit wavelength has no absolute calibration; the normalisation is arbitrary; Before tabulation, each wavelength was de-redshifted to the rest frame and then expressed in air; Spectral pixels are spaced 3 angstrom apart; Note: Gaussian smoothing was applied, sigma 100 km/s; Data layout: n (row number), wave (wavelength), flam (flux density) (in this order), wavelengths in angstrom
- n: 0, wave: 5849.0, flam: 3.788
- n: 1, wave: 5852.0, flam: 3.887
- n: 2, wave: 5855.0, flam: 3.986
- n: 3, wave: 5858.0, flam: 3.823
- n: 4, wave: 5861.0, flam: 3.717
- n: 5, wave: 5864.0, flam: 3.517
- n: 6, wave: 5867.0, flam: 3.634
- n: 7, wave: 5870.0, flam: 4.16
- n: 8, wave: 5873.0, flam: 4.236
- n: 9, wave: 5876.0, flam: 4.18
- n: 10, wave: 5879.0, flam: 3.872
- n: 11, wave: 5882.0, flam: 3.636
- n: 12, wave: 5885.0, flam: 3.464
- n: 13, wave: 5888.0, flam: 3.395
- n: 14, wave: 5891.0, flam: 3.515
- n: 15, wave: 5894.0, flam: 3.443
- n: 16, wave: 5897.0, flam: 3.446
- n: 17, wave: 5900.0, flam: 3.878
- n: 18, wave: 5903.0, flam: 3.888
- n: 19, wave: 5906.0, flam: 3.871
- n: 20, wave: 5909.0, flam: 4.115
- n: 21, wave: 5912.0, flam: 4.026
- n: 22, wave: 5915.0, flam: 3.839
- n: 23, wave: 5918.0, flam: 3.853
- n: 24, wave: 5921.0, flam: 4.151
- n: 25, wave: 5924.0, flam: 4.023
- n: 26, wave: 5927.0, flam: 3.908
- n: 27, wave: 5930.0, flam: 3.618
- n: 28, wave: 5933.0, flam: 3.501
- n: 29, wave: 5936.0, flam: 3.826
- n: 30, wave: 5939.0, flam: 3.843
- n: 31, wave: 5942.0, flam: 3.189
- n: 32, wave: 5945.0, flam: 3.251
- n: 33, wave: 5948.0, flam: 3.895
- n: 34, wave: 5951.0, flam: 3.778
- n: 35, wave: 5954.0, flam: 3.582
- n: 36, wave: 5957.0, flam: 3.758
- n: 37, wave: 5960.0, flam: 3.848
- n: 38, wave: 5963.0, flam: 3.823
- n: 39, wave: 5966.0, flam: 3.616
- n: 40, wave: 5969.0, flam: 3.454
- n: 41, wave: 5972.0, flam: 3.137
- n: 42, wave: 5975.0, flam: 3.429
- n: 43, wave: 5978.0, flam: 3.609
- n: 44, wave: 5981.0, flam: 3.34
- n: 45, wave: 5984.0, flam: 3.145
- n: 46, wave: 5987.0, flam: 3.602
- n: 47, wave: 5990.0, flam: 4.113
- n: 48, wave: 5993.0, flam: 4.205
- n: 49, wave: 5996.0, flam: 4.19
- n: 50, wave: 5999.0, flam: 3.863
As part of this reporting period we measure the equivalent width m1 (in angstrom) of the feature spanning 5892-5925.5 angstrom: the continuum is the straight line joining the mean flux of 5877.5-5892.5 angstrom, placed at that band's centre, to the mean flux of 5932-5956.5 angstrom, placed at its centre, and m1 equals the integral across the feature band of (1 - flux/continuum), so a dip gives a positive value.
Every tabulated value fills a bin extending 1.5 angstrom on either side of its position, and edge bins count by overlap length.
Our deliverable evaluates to -2.5 angstrom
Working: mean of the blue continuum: 3.58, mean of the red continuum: 3.62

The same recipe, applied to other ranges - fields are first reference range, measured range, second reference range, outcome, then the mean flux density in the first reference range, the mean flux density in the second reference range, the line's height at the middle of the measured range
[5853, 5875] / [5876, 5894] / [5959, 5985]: 0.9 angstrom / 3.88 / 3.49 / 3.8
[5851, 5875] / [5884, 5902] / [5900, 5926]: 1.8 angstrom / 3.88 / 3.96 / 3.93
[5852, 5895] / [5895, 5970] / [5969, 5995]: -2.0 angstrom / 3.76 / 3.58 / 3.66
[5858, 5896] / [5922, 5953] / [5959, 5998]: 0.0 angstrom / 3.73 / 3.65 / 3.69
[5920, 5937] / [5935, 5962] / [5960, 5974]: 0.1 angstrom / 3.83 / 3.54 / 3.68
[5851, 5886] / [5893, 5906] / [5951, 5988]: 0.2 angstrom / 3.85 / 3.54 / 3.75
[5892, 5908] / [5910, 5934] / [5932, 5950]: -1.5 angstrom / 3.71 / 3.59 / 3.65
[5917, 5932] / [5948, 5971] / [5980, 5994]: 0.5 angstrom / 3.9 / 3.67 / 3.77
